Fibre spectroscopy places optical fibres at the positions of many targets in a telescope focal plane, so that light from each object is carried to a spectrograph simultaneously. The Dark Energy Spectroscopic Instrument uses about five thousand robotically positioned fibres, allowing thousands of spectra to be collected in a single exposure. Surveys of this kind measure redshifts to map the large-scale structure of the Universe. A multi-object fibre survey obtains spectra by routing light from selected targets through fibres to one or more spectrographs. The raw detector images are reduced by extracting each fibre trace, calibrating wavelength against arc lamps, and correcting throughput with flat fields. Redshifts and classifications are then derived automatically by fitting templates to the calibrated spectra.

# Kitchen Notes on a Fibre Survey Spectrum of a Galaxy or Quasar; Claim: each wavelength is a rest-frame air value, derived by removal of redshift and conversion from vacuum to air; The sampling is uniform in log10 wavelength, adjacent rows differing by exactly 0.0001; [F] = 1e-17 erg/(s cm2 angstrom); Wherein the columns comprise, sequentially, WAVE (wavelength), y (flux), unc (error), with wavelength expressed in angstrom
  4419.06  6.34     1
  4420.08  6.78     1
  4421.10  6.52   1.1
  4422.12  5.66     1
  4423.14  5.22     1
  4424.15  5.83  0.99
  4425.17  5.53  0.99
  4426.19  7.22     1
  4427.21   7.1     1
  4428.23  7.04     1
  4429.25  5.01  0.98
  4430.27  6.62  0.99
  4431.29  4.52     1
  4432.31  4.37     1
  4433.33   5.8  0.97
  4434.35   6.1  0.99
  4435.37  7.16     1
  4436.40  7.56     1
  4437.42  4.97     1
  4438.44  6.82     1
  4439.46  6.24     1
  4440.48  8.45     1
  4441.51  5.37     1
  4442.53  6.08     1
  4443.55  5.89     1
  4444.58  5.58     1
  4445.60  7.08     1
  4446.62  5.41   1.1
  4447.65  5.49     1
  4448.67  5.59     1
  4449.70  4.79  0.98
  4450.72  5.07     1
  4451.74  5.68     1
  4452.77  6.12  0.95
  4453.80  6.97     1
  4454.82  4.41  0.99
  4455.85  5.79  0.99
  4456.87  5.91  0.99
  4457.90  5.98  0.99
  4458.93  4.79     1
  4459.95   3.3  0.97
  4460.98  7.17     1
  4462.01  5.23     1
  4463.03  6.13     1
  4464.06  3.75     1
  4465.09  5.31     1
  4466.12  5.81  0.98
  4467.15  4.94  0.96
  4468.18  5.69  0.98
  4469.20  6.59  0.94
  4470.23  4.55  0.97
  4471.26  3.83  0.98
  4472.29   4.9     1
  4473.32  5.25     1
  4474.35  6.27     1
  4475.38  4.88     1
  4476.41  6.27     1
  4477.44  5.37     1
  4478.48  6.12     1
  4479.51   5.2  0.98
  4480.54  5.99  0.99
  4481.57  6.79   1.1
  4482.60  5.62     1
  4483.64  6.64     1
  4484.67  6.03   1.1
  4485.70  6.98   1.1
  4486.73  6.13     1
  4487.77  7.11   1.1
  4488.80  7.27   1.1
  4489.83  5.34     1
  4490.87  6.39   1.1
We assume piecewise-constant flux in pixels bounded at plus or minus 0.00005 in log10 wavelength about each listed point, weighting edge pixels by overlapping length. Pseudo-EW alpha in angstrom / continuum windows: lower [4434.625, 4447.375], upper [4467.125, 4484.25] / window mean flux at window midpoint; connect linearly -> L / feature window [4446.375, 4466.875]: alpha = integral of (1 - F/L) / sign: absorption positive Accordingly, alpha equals 2.0 angstrom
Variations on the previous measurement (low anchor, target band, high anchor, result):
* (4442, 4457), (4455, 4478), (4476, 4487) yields 2.3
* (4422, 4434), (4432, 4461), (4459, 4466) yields -1.9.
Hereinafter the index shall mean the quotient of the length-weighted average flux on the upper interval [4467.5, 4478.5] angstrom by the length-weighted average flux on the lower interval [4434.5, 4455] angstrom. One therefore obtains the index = 0.9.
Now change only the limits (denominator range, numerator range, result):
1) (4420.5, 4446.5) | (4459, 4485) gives 0.89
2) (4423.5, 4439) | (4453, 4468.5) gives 0.89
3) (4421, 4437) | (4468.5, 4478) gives 0.88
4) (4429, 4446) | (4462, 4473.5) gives 0.85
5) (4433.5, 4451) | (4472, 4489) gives 0.99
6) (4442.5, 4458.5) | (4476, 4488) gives 1.08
